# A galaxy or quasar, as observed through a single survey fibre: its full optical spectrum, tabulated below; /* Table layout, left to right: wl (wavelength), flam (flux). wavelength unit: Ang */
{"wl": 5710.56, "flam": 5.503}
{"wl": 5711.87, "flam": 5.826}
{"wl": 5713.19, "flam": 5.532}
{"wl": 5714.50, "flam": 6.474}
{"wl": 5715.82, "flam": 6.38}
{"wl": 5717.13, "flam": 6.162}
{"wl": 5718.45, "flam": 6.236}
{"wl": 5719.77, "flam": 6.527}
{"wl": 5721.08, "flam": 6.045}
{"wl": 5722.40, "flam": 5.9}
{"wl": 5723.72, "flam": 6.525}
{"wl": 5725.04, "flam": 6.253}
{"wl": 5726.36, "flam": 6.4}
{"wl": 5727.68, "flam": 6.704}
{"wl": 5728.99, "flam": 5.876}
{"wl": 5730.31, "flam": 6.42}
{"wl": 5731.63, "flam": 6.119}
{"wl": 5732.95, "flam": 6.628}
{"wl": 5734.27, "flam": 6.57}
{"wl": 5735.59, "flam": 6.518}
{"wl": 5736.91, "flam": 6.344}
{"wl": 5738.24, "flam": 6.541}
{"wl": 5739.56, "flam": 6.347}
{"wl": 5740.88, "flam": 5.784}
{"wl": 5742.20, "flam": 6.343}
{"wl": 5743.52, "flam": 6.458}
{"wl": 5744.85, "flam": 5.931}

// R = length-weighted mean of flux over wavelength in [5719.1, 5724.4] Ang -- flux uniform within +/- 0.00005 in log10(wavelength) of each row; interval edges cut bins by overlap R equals 6.25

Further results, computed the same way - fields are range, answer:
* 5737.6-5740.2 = 6.45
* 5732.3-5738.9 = 6.51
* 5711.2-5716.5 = 6.06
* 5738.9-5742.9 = 6.17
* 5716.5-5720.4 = 6.3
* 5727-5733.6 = 6.36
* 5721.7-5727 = 6.26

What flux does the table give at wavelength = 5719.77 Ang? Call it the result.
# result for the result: 6.527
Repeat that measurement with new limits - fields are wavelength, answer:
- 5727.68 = 6.704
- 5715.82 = 6.38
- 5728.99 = 5.876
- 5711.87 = 5.826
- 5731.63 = 6.119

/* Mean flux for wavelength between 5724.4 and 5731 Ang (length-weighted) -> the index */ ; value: 6.33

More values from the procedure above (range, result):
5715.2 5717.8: 6.28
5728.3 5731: 6.17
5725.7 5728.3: 6.54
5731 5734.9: 6.44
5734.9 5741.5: 6.31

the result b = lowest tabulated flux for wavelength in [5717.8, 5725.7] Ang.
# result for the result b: 5.9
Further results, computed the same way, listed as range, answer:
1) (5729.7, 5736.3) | 6.119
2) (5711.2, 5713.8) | 5.532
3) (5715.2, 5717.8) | 6.162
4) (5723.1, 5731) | 5.876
